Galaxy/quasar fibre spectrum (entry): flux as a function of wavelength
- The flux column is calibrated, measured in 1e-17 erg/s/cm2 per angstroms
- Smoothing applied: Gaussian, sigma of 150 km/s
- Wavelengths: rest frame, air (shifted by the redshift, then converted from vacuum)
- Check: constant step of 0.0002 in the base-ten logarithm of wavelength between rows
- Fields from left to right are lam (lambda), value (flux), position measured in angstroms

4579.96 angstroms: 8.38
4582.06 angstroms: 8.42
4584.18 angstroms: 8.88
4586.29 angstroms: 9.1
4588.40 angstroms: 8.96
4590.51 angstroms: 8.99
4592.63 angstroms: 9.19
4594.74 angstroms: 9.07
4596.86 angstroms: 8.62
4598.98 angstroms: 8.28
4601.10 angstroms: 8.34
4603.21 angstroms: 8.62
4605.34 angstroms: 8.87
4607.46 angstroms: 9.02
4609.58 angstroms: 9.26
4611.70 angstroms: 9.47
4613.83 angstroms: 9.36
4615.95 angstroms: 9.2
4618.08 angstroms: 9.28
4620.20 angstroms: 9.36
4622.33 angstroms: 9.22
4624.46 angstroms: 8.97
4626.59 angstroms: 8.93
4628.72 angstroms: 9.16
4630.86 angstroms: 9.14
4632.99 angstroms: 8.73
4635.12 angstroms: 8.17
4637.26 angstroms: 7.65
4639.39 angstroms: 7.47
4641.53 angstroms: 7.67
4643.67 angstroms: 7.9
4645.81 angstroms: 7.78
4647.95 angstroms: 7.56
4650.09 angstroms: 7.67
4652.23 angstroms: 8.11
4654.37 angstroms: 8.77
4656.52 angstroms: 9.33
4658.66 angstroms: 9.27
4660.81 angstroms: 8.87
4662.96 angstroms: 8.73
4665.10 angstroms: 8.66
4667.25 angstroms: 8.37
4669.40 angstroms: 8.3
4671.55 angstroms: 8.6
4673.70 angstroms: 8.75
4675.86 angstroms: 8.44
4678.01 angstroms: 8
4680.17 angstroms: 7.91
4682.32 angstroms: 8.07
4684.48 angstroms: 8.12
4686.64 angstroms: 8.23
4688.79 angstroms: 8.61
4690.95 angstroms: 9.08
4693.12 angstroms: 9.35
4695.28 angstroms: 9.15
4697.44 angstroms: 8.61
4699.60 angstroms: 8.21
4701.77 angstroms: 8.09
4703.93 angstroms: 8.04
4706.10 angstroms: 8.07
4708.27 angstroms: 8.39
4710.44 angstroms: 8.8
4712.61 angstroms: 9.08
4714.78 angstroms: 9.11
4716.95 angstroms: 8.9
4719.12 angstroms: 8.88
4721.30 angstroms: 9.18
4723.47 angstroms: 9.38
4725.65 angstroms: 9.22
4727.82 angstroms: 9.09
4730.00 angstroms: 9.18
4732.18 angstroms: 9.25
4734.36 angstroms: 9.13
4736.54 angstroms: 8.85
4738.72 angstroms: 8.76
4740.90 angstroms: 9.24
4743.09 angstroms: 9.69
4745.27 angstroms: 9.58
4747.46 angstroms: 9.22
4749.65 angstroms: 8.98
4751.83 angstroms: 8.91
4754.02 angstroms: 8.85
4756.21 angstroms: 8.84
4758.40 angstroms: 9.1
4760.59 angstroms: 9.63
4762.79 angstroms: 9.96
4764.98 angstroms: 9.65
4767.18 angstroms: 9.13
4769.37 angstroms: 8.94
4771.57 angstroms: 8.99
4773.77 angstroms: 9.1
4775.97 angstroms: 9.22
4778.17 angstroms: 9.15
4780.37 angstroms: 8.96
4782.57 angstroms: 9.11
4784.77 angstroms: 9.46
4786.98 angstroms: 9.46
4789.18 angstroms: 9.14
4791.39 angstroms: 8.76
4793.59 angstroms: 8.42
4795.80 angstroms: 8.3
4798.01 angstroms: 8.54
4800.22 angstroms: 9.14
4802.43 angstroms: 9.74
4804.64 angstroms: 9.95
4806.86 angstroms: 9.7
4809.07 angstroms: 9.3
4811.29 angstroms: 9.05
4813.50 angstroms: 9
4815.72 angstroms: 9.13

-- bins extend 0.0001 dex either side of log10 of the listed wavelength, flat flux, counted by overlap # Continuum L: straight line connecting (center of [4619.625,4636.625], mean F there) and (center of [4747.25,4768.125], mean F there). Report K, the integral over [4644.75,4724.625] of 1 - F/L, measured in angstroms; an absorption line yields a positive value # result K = 4.4 angstroms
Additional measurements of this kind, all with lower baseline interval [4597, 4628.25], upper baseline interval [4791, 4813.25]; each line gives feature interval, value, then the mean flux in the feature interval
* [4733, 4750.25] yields -0.22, 9.19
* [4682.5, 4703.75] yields 1.14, 8.56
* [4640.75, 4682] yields 3.10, 8.35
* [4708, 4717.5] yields 0.17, 8.89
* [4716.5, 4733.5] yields -0.15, 9.14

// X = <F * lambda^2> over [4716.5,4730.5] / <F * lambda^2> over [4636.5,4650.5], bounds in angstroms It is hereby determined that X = 1.23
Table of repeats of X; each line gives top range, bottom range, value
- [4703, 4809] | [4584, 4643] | 1.10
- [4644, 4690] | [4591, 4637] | 0.96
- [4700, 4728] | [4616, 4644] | 1.05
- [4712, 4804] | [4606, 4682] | 1.11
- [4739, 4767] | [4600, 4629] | 1.09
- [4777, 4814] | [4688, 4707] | 1.11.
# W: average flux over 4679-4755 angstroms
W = 8.84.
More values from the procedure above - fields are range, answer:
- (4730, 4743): 9.11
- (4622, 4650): 8.29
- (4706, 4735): 9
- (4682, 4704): 8.54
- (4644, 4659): 8.29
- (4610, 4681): 8.58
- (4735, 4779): 9.19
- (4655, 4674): 8.77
